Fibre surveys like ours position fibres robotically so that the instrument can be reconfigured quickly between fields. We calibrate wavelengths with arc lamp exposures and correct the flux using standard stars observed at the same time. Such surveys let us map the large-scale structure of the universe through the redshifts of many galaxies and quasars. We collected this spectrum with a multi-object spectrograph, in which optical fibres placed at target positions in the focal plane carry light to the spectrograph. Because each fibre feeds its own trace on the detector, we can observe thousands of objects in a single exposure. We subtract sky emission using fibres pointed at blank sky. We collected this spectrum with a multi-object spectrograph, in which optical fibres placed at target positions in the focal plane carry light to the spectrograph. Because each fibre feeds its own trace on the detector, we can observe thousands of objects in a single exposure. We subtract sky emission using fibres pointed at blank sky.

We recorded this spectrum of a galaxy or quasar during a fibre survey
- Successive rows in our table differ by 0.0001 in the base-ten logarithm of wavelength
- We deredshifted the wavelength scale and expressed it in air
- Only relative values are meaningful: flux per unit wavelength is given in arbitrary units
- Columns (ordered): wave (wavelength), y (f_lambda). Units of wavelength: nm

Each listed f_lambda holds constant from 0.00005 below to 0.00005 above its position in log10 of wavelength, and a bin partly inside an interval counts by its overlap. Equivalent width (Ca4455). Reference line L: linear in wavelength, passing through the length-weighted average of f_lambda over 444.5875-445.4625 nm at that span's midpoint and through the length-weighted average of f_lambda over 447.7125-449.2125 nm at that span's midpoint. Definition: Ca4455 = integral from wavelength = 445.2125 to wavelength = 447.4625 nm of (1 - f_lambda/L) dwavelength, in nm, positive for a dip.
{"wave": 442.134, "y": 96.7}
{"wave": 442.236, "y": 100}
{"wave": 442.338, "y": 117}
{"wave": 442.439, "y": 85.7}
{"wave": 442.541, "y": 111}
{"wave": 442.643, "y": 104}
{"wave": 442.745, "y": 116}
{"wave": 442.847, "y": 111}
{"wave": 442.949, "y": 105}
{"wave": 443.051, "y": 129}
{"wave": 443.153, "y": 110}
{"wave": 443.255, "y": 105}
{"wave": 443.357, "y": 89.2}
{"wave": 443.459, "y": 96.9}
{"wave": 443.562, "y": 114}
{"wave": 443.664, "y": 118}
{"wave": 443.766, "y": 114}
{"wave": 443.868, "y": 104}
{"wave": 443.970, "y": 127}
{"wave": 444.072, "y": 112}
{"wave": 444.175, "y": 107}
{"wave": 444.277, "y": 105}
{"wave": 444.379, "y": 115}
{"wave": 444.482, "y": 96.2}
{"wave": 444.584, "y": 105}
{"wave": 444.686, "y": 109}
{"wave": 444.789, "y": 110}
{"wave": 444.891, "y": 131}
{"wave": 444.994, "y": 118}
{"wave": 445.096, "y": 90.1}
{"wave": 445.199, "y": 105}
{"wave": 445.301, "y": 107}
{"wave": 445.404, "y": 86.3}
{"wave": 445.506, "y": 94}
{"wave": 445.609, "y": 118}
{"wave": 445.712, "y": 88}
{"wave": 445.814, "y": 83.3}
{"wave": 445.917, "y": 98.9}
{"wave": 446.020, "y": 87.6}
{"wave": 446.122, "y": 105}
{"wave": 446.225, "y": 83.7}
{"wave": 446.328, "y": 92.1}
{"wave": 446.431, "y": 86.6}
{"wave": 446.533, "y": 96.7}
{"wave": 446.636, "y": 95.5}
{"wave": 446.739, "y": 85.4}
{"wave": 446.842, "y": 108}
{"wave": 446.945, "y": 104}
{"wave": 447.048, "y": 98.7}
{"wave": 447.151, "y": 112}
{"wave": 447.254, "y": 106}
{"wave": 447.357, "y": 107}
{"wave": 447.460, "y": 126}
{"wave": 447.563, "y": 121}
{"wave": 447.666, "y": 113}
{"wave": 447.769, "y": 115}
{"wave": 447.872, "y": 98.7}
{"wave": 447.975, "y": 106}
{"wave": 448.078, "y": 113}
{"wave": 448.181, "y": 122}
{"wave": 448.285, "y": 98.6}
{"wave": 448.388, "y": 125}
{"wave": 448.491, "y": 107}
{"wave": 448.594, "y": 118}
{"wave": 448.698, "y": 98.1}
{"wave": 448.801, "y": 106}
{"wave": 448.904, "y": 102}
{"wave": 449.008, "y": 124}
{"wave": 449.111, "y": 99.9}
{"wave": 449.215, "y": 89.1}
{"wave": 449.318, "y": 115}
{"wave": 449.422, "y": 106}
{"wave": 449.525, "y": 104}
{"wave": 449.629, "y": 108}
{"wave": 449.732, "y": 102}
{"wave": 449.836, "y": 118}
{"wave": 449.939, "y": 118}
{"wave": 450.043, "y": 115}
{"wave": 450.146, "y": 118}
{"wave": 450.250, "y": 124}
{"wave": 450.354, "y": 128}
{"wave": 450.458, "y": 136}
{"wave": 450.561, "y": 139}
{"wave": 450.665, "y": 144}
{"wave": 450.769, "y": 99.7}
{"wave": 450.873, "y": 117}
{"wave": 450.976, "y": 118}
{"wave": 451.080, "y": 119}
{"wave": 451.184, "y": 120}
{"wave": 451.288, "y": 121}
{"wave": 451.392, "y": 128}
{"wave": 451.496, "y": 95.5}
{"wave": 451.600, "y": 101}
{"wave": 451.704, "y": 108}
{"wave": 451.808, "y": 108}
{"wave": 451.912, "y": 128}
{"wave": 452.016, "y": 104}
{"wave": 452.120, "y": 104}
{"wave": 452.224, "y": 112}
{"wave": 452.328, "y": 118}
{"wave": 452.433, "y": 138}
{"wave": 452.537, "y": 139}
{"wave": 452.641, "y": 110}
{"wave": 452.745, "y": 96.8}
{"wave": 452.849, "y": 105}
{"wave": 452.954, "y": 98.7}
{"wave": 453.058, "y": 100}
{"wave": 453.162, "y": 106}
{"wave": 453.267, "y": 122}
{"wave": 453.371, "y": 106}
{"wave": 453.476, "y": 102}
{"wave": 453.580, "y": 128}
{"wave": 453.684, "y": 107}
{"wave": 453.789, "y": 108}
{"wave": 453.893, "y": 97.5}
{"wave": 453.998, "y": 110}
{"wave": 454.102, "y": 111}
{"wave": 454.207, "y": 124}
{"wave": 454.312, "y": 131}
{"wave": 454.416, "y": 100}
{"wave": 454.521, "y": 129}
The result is 0.20 nm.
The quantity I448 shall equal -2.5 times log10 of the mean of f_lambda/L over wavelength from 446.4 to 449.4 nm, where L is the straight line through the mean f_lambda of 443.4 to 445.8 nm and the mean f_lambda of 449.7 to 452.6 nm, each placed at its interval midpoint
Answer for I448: 0.06 mag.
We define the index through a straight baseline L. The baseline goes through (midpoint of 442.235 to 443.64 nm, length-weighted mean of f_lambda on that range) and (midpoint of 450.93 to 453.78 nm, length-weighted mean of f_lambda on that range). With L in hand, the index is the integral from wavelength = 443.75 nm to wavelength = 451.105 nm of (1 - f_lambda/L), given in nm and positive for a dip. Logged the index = 0.097 nm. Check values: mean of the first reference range 107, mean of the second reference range 113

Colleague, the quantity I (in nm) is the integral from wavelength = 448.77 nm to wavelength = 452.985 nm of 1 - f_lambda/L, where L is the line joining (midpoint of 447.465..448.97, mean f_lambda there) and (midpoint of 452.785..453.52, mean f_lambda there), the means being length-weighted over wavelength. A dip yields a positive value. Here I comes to -0.25 nm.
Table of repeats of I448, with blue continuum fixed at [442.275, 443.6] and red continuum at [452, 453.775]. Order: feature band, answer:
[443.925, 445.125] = -0.03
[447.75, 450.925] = -0.03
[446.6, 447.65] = 0.02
